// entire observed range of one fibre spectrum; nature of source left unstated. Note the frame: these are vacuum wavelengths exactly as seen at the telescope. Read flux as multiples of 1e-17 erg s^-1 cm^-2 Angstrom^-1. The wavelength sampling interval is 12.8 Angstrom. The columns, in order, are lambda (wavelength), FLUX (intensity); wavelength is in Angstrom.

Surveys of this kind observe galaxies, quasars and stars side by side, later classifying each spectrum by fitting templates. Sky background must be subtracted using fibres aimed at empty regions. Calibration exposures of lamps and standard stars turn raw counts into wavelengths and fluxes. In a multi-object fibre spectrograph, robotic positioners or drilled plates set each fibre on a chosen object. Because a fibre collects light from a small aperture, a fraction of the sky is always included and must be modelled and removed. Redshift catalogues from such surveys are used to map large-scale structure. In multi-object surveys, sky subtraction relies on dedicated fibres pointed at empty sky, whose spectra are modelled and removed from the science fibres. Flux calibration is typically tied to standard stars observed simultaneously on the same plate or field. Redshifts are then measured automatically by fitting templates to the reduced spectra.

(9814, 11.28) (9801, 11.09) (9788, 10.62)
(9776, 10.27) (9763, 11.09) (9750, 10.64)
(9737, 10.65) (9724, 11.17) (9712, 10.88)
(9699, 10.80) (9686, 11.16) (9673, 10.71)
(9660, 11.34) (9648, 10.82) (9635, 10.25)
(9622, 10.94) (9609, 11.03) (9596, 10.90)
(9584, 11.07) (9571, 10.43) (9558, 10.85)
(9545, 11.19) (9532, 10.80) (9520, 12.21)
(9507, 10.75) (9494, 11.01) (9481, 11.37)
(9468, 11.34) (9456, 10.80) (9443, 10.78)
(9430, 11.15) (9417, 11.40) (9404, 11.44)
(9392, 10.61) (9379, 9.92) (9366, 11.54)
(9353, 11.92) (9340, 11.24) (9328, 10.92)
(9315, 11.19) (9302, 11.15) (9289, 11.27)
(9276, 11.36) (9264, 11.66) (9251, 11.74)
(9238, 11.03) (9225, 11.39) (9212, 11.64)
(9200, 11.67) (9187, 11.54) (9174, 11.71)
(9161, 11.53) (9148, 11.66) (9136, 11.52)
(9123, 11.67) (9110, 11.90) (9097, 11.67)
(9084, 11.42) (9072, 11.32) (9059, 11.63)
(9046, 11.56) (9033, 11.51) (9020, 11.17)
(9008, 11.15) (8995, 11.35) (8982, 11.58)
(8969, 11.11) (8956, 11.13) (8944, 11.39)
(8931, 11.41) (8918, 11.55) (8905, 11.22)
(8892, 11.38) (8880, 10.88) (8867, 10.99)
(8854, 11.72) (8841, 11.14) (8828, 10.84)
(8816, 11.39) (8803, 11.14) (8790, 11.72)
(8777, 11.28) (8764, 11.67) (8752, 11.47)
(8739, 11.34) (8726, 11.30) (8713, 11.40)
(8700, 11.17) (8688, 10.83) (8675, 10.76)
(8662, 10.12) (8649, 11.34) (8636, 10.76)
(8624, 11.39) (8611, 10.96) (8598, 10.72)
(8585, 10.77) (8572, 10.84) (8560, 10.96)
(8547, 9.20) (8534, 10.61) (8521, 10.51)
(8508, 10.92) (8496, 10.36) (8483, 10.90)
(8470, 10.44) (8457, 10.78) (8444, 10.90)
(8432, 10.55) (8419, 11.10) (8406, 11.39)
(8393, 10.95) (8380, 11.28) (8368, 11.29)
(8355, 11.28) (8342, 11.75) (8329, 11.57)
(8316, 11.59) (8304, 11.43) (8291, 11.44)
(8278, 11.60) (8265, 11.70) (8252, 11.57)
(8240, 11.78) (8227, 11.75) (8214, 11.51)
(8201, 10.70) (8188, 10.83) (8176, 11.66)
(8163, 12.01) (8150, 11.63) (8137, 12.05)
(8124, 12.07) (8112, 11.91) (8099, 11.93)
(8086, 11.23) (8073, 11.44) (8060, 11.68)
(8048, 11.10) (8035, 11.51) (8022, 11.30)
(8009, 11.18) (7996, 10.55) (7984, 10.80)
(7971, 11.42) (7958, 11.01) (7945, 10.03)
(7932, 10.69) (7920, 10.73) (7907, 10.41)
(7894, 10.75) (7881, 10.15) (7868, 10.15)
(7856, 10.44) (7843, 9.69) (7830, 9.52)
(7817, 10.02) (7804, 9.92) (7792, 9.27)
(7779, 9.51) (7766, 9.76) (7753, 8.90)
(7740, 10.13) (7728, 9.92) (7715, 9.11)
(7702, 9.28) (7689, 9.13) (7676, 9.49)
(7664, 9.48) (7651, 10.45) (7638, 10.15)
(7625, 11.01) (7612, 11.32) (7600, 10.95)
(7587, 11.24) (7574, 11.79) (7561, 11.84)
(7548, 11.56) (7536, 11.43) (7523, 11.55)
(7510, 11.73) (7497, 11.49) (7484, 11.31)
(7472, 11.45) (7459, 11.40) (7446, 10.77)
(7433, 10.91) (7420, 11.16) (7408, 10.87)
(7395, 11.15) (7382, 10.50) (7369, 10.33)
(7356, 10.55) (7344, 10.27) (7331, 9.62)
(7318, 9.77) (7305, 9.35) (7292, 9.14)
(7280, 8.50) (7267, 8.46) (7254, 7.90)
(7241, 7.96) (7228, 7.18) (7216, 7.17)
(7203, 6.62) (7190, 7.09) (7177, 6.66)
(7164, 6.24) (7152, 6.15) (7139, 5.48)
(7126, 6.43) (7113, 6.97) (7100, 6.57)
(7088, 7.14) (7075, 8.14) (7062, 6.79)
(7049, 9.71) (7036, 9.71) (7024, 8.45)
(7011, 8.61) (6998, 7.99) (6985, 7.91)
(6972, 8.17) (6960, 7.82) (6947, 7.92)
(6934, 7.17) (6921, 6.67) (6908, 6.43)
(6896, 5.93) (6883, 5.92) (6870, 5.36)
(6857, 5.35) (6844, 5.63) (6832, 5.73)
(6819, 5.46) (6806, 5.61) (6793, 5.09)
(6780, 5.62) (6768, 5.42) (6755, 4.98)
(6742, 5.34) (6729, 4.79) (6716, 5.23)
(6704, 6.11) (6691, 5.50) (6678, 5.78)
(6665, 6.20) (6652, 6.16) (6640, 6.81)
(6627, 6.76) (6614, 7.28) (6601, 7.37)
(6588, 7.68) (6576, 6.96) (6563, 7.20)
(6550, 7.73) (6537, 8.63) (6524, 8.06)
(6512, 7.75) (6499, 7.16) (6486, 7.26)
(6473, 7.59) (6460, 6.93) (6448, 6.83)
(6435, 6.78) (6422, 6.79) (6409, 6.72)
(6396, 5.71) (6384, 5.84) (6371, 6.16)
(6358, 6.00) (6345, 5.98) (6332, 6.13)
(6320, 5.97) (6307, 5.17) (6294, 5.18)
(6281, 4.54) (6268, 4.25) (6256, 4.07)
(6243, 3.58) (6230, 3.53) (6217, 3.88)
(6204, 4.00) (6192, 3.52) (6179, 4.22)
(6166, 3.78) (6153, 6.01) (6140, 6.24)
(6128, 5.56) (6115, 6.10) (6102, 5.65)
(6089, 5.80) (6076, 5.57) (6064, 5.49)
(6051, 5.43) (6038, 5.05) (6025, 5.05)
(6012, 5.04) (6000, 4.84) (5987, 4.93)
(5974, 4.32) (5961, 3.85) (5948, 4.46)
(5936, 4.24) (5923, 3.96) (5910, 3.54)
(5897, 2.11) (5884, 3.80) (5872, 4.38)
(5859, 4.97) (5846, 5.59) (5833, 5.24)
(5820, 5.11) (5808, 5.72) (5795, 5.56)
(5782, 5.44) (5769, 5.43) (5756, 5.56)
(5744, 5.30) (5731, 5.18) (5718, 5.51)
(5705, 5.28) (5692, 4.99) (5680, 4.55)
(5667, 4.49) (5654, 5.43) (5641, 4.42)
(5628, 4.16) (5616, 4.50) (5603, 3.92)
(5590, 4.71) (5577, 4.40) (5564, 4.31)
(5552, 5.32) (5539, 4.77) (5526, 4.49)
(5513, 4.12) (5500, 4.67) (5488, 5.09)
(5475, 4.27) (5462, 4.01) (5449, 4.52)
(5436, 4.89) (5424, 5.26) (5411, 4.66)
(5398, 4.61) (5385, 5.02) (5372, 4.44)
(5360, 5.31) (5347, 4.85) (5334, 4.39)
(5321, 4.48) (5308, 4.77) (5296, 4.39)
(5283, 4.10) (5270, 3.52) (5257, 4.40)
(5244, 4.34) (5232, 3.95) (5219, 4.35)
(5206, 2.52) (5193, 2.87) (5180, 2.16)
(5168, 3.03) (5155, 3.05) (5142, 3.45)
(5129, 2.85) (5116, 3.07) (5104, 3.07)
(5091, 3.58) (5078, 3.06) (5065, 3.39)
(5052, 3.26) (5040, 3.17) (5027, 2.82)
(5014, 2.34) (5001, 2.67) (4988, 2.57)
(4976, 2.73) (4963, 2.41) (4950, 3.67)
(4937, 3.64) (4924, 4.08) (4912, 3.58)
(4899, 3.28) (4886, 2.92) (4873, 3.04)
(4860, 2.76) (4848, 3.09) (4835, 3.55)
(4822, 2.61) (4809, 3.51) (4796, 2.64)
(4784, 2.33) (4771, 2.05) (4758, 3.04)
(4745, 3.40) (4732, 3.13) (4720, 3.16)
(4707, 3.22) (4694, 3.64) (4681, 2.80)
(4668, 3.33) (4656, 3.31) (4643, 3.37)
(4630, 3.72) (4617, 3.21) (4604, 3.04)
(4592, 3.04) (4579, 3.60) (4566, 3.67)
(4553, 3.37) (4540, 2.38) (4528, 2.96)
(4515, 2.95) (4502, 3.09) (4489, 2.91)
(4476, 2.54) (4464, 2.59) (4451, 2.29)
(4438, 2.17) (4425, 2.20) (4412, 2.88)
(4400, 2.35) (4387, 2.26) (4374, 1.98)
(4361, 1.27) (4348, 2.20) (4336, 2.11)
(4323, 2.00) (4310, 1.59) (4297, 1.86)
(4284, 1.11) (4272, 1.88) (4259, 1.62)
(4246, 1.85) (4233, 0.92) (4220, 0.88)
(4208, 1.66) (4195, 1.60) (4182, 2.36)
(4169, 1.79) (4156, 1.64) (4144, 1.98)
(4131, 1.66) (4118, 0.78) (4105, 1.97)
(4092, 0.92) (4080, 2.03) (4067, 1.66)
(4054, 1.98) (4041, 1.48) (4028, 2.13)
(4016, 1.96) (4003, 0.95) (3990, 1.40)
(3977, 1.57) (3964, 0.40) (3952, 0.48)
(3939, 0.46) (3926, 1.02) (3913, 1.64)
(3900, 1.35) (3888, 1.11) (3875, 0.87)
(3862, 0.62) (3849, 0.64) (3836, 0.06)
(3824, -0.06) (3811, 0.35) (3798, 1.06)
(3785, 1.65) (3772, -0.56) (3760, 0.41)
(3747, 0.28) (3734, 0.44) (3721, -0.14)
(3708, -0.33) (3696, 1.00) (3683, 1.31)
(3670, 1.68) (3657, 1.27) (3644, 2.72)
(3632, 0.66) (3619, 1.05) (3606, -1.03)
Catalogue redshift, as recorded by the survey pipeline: 0.000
